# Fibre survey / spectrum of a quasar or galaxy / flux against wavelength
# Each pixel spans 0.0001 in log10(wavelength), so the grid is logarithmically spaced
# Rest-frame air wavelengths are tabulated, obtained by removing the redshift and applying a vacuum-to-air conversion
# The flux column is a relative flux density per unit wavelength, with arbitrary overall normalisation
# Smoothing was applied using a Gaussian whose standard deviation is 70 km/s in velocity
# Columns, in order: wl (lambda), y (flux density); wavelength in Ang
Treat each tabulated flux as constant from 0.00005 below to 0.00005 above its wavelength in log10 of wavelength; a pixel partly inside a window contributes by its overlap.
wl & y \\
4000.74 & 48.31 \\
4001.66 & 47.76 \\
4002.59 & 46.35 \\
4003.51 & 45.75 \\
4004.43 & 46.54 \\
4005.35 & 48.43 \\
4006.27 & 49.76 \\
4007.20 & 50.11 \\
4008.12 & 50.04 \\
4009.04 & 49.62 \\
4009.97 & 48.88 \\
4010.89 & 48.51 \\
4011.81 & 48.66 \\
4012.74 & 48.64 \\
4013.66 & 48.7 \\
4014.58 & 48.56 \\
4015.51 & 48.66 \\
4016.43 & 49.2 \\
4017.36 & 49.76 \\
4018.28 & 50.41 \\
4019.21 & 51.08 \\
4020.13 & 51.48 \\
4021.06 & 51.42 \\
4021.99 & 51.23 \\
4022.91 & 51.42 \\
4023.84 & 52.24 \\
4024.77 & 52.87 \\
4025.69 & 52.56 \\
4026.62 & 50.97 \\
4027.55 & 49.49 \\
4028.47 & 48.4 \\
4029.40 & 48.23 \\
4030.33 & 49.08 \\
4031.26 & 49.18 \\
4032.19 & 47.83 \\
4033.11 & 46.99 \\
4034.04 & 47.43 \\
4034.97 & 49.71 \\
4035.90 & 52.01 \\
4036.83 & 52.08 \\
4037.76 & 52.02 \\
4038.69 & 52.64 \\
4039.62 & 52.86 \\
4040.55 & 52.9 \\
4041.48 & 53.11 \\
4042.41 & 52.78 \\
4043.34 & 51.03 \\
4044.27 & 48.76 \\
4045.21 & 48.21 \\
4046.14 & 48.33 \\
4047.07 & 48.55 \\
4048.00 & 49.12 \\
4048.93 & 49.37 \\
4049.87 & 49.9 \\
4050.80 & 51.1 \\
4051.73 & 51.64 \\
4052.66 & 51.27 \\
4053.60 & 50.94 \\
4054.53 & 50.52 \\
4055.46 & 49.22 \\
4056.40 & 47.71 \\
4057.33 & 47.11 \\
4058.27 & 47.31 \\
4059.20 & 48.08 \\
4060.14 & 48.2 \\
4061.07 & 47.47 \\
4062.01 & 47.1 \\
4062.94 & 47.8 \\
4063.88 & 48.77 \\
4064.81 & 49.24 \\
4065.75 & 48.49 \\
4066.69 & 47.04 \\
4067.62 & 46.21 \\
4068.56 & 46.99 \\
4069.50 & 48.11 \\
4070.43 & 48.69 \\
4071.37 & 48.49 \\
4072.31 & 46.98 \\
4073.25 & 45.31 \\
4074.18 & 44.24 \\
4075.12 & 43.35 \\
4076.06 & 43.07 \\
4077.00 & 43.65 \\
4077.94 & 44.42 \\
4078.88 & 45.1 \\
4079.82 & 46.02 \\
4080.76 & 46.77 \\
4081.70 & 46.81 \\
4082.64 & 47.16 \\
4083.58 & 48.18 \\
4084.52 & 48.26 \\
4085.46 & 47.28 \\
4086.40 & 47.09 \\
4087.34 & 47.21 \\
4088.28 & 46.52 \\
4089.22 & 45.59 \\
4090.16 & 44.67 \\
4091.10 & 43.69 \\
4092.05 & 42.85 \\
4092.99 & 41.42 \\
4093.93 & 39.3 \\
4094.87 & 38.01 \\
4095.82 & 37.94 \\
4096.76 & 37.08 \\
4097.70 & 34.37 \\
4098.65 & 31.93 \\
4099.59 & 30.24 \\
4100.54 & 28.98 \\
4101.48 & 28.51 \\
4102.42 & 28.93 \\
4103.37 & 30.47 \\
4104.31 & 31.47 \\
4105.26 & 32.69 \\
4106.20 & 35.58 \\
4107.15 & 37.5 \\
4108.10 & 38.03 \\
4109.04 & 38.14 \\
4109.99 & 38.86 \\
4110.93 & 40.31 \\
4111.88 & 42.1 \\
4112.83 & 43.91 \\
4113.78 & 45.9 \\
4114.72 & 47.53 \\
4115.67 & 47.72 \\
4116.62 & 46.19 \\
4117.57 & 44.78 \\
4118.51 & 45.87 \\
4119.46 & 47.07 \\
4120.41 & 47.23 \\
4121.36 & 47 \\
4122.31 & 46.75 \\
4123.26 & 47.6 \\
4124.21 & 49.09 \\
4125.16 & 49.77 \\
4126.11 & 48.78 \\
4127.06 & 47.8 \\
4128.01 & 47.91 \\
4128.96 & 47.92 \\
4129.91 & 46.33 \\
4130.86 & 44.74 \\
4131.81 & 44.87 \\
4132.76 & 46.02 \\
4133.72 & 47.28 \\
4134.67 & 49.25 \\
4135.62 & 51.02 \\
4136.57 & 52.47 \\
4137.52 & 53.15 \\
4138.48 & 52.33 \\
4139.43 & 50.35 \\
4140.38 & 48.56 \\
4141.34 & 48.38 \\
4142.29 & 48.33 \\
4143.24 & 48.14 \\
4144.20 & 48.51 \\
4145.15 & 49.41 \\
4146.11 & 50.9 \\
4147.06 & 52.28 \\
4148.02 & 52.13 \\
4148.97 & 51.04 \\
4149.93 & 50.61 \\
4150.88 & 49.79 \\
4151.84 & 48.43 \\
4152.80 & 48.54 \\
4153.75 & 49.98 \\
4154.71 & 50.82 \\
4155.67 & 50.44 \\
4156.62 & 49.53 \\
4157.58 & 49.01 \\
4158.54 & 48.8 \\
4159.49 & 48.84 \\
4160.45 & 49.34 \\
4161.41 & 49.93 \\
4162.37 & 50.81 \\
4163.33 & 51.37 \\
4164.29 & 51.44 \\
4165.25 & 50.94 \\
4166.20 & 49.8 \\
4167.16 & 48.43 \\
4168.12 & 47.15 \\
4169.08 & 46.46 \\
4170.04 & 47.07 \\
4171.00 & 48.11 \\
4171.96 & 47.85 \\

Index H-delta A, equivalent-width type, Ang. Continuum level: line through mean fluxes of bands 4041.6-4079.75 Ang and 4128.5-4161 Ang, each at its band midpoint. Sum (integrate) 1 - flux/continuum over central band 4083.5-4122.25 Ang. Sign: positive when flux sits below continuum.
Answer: 6.4 Ang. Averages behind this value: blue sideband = 48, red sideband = 49.3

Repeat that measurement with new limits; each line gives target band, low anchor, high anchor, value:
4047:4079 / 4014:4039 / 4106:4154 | 0.92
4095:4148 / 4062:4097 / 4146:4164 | 4.82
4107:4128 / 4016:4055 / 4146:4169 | 2.11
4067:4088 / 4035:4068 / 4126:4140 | 1.29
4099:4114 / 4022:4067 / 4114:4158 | 4.14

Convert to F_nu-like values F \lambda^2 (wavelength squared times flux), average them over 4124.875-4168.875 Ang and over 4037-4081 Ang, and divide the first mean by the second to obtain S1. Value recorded 1.1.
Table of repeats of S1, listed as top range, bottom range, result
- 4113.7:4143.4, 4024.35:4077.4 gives 1.02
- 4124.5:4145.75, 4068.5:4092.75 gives 1.09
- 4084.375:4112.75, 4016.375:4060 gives 0.79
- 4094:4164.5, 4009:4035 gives 0.96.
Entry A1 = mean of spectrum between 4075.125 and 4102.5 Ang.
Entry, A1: 41.6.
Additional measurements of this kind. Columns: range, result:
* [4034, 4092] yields 48.2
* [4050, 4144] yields 44.9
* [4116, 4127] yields 47.3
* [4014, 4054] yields 50.4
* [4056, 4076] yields 47.2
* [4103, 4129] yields 43.3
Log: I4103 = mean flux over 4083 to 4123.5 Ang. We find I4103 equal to 40.9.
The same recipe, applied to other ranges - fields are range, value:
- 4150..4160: 49.5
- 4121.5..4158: 49.1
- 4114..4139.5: 48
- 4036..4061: 50.2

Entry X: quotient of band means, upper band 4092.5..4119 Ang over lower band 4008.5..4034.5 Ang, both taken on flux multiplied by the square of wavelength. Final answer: 0.8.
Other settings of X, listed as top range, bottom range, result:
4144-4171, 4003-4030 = 1.07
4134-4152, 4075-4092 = 1.13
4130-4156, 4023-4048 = 1.04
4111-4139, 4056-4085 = 1.04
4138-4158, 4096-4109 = 1.54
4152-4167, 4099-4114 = 1.44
